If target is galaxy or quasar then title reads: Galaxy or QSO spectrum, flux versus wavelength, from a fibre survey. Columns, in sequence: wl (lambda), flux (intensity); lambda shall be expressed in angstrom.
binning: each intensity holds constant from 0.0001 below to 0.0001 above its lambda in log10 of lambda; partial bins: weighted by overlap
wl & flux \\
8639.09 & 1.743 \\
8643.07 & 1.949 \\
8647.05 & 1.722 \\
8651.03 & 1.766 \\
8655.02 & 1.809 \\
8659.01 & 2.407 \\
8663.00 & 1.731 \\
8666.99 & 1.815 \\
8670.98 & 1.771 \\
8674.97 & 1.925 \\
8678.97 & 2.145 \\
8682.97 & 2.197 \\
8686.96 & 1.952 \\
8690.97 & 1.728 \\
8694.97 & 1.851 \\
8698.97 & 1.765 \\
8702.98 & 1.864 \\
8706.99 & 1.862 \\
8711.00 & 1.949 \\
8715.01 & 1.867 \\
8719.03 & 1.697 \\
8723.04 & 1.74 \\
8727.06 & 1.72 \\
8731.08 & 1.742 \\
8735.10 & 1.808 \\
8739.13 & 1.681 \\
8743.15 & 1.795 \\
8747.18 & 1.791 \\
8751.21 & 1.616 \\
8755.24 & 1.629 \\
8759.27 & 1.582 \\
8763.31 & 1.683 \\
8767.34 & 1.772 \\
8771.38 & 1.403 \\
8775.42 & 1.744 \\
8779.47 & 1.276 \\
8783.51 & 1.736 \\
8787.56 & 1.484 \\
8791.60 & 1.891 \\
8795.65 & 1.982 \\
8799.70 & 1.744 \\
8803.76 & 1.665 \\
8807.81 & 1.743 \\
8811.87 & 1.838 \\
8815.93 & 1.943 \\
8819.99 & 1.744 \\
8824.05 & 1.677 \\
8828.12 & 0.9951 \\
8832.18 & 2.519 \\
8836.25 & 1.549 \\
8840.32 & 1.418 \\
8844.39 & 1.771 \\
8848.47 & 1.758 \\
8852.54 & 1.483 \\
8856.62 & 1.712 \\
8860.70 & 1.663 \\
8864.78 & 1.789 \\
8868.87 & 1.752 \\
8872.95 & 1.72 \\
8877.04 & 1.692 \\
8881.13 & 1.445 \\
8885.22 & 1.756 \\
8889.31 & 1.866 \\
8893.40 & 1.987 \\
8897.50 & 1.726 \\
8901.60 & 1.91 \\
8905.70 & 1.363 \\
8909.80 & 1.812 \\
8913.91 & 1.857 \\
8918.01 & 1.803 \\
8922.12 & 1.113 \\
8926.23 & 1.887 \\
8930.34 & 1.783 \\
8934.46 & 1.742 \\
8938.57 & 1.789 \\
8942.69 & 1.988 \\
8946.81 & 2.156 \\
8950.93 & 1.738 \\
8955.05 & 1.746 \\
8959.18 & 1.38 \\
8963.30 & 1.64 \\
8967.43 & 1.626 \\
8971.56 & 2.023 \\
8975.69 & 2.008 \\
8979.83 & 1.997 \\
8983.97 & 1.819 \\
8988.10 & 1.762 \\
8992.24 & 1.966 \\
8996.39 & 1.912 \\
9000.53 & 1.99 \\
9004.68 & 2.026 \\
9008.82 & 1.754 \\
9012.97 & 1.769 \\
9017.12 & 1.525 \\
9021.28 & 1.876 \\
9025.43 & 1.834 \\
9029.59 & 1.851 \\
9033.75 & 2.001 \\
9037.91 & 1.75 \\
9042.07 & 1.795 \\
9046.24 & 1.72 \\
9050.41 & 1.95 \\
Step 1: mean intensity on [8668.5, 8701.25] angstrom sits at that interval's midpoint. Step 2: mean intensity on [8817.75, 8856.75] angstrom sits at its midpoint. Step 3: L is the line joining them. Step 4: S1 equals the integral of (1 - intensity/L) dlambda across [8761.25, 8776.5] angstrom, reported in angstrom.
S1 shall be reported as 1.1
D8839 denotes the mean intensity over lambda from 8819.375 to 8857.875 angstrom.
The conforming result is 1.66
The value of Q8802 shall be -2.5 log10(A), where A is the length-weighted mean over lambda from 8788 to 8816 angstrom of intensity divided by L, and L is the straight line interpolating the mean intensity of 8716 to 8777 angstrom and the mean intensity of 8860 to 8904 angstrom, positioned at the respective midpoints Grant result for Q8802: -0.05 mag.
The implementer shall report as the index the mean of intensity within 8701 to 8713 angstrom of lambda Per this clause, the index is 1.89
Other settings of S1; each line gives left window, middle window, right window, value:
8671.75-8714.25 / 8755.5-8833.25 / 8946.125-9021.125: 7.79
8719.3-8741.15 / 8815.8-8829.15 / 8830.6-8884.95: 1.02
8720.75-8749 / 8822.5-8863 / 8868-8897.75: 2.12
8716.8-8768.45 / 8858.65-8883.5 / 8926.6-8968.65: 0.97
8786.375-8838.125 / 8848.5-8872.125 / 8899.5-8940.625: 0.62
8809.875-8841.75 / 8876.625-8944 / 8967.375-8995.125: 3.11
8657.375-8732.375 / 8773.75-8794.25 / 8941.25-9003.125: 2.57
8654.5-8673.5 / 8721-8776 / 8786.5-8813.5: 4.07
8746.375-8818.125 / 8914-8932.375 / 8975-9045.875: 1.27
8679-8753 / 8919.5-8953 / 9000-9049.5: 0.86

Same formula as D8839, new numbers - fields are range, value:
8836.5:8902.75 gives 1.71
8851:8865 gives 1.65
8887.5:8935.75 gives 1.74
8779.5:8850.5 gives 1.72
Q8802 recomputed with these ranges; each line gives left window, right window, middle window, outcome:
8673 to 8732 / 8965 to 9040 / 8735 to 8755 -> 0.088 mag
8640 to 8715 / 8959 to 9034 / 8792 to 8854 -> 0.085 mag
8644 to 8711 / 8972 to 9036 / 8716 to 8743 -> 0.091 mag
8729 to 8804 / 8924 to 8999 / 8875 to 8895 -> 0.018 mag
